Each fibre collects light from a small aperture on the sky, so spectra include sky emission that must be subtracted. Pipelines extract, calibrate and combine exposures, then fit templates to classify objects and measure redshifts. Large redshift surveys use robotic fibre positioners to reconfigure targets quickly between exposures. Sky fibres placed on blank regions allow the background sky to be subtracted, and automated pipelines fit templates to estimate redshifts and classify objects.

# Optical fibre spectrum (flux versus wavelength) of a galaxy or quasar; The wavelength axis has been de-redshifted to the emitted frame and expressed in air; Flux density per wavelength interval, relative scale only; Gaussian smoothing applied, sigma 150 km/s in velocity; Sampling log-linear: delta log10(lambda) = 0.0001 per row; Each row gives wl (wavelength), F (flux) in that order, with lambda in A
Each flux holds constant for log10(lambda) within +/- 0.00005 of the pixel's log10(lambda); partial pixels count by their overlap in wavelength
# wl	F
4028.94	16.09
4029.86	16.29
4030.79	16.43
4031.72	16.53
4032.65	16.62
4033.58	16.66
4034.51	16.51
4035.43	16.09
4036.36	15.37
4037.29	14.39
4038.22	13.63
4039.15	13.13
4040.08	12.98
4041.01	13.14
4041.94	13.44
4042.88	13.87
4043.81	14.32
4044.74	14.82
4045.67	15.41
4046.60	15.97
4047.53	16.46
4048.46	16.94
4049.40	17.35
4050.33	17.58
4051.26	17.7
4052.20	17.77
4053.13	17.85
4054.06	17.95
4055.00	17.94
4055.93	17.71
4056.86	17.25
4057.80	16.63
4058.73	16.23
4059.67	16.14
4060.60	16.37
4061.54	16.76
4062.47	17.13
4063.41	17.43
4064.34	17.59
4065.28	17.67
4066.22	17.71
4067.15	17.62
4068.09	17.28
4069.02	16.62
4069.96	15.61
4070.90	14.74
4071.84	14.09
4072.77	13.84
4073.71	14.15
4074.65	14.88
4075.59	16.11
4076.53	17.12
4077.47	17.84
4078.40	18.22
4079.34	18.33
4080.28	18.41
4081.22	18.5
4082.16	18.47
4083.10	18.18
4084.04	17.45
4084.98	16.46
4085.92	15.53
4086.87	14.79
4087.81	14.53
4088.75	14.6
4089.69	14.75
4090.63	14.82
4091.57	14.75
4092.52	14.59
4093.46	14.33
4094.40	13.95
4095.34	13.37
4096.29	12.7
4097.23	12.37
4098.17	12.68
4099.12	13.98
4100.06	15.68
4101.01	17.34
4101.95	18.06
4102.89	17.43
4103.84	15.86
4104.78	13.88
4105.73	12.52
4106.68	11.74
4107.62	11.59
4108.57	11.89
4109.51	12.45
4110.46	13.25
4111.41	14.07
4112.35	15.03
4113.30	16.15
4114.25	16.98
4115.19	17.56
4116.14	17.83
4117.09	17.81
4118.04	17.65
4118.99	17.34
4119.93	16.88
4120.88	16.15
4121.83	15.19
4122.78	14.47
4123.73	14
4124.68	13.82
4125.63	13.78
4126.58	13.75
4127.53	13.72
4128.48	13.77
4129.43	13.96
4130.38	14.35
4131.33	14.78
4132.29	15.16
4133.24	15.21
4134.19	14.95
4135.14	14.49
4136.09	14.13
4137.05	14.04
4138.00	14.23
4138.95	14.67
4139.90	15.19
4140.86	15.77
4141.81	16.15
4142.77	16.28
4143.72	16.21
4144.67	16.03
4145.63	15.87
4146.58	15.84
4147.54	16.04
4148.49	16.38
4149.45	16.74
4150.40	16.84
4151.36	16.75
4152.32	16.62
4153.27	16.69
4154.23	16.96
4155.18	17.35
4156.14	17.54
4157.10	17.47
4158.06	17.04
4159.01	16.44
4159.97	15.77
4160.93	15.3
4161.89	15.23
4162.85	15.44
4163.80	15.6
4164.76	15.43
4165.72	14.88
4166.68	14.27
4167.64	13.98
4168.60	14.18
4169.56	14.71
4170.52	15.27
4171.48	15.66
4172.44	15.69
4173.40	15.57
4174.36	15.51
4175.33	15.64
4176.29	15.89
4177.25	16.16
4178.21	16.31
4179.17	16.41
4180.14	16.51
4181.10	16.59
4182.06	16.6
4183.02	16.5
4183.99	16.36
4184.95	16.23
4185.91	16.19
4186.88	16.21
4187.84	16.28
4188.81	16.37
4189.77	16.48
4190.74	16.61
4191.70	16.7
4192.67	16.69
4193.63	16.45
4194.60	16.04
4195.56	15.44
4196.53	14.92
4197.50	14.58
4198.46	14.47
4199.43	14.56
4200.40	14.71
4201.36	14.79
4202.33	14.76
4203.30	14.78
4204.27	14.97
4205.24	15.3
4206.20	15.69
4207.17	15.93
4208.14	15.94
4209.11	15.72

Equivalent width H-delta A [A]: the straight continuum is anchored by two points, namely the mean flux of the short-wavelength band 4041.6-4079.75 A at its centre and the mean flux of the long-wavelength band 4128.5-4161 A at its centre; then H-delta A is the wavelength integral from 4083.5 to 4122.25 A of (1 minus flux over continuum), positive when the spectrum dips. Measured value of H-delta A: 2.7 A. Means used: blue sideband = 16.5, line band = 15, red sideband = 15.8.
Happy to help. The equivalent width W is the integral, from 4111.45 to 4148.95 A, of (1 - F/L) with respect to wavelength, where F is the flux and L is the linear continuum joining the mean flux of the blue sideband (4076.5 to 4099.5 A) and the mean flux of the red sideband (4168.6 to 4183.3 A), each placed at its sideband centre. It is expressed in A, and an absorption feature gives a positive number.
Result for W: 0.8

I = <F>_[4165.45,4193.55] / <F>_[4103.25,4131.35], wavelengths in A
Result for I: 1.1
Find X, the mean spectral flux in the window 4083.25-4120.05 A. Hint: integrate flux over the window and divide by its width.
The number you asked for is 15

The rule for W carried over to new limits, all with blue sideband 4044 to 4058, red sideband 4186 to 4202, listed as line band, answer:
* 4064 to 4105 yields 2.1 A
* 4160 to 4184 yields 0.5 A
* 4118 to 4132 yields 1.3 A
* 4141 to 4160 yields -0.5 A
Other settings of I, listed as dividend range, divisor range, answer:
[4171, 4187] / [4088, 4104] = 1.09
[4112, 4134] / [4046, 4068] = 0.90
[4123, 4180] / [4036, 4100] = 0.97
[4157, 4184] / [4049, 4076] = 0.94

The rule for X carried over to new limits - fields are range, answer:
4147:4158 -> 16.8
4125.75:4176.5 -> 15.5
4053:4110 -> 15.8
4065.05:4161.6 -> 15.5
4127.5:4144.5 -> 14.9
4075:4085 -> 17.8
